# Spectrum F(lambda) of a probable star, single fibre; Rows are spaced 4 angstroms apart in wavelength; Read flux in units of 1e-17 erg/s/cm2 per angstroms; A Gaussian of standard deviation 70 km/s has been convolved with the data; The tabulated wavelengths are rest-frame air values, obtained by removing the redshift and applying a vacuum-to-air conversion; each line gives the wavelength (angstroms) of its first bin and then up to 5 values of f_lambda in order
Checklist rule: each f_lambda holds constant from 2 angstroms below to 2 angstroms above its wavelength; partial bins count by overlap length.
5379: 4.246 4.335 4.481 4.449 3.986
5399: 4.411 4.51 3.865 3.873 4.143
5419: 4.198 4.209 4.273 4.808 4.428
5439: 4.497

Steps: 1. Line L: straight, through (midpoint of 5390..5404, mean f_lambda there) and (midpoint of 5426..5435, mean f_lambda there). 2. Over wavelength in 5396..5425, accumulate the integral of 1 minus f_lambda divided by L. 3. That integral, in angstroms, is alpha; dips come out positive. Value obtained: 1.6 angstroms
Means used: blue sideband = 4.32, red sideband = 4.55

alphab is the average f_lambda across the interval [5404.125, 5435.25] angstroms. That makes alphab 4.22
